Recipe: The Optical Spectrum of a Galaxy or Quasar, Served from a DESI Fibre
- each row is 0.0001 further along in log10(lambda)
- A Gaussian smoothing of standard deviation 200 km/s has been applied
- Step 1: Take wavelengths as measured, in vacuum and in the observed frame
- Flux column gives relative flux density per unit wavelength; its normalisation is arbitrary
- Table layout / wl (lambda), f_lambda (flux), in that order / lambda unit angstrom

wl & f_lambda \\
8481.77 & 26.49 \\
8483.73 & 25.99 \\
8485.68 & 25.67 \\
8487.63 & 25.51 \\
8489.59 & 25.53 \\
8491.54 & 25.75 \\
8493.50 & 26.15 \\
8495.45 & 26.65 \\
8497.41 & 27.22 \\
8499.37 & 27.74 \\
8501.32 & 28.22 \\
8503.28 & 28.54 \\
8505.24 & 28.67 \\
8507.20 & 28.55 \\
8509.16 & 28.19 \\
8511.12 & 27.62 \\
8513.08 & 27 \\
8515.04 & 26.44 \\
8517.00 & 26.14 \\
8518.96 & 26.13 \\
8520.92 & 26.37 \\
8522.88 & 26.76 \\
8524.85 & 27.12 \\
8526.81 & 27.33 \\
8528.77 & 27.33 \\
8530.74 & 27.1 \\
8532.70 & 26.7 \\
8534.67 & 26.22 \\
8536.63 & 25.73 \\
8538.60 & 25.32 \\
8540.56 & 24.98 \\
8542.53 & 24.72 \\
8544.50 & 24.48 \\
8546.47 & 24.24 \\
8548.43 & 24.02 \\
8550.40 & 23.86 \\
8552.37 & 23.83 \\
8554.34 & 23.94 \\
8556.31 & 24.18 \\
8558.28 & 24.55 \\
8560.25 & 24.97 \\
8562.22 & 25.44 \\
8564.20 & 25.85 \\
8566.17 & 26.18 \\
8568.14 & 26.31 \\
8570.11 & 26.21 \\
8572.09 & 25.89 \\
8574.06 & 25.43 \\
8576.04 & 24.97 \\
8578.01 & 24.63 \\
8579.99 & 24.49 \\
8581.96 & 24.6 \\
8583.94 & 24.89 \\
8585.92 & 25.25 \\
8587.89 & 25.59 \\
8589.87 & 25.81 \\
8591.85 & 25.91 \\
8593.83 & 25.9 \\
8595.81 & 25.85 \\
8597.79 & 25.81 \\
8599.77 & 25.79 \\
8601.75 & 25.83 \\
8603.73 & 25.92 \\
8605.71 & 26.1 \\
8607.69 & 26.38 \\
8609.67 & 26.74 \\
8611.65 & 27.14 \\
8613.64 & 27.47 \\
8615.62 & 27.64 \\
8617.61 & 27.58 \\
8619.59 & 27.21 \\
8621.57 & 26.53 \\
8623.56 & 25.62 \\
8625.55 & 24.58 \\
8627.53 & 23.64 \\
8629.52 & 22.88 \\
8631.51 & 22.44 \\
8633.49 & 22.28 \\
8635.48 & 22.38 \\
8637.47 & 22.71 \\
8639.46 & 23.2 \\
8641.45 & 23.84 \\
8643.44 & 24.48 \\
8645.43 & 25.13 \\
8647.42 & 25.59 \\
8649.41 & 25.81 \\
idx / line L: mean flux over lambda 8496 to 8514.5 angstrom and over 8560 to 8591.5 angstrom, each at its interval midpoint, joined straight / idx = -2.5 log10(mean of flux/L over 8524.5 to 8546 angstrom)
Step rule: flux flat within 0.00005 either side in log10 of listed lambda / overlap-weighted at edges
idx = 0.03 mag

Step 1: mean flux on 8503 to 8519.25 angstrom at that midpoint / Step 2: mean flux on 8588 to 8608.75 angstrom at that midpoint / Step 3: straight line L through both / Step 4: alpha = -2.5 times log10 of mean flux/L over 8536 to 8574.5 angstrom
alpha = 0.07 mag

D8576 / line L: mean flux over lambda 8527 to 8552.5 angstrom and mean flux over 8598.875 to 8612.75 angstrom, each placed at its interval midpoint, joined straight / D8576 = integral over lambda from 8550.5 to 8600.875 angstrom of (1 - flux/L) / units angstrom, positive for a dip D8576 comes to 1.2 angstrom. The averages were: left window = 25.4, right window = 26.3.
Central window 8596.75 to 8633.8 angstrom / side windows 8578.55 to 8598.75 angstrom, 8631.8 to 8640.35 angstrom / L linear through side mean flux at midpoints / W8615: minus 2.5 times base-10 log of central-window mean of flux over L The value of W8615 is -0.08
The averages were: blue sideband 25.4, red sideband 22.6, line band 25.7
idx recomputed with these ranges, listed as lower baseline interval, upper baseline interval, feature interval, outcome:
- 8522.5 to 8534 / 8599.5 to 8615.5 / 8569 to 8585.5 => 0.07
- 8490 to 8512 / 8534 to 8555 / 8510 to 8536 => -0.03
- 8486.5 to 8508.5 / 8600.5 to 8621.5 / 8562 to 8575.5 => 0.04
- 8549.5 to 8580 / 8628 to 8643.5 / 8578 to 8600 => -0.05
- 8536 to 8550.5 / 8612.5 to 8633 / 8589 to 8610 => -0.03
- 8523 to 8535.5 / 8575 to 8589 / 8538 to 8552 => 0.08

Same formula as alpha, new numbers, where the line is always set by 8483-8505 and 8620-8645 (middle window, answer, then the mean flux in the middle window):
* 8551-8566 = 0.03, 24.7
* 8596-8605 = -0.06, 25.9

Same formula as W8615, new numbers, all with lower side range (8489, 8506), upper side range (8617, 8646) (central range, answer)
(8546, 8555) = 0.089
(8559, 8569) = 0.001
